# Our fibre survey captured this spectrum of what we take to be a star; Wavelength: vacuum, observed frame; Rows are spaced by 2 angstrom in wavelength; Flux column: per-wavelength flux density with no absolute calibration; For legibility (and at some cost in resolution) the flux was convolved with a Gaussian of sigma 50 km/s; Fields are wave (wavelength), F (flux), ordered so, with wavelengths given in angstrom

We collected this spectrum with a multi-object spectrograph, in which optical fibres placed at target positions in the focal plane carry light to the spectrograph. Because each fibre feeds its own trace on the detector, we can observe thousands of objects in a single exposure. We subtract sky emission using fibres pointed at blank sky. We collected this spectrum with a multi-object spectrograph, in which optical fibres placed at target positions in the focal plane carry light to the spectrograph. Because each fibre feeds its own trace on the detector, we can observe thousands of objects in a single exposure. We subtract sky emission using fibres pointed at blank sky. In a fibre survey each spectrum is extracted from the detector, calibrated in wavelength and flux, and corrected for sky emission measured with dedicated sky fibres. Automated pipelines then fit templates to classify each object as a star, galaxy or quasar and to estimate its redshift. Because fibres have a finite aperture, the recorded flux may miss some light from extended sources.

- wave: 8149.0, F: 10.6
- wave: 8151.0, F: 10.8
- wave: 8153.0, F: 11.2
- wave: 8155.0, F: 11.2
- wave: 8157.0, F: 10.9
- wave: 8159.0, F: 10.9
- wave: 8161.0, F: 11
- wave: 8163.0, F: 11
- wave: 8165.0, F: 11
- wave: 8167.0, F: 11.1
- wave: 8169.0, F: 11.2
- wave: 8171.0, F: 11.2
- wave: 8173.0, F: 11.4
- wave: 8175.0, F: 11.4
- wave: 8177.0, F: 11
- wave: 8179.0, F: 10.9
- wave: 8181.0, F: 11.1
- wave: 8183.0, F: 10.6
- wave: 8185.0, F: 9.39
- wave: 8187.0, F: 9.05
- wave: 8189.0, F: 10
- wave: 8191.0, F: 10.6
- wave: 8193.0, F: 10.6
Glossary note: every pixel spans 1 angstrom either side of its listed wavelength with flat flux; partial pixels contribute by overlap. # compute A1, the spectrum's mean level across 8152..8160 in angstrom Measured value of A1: 11.1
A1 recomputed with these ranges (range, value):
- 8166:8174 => 11.2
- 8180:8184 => 10.8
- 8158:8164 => 11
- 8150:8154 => 11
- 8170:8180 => 11.2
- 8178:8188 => 10.2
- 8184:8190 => 9.48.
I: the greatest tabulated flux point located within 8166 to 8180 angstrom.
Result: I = 11.4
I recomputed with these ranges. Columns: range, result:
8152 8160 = 11.2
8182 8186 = 10.6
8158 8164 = 11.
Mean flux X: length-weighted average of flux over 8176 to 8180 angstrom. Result 10.9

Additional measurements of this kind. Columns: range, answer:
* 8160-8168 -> 11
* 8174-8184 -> 11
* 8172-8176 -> 11.4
